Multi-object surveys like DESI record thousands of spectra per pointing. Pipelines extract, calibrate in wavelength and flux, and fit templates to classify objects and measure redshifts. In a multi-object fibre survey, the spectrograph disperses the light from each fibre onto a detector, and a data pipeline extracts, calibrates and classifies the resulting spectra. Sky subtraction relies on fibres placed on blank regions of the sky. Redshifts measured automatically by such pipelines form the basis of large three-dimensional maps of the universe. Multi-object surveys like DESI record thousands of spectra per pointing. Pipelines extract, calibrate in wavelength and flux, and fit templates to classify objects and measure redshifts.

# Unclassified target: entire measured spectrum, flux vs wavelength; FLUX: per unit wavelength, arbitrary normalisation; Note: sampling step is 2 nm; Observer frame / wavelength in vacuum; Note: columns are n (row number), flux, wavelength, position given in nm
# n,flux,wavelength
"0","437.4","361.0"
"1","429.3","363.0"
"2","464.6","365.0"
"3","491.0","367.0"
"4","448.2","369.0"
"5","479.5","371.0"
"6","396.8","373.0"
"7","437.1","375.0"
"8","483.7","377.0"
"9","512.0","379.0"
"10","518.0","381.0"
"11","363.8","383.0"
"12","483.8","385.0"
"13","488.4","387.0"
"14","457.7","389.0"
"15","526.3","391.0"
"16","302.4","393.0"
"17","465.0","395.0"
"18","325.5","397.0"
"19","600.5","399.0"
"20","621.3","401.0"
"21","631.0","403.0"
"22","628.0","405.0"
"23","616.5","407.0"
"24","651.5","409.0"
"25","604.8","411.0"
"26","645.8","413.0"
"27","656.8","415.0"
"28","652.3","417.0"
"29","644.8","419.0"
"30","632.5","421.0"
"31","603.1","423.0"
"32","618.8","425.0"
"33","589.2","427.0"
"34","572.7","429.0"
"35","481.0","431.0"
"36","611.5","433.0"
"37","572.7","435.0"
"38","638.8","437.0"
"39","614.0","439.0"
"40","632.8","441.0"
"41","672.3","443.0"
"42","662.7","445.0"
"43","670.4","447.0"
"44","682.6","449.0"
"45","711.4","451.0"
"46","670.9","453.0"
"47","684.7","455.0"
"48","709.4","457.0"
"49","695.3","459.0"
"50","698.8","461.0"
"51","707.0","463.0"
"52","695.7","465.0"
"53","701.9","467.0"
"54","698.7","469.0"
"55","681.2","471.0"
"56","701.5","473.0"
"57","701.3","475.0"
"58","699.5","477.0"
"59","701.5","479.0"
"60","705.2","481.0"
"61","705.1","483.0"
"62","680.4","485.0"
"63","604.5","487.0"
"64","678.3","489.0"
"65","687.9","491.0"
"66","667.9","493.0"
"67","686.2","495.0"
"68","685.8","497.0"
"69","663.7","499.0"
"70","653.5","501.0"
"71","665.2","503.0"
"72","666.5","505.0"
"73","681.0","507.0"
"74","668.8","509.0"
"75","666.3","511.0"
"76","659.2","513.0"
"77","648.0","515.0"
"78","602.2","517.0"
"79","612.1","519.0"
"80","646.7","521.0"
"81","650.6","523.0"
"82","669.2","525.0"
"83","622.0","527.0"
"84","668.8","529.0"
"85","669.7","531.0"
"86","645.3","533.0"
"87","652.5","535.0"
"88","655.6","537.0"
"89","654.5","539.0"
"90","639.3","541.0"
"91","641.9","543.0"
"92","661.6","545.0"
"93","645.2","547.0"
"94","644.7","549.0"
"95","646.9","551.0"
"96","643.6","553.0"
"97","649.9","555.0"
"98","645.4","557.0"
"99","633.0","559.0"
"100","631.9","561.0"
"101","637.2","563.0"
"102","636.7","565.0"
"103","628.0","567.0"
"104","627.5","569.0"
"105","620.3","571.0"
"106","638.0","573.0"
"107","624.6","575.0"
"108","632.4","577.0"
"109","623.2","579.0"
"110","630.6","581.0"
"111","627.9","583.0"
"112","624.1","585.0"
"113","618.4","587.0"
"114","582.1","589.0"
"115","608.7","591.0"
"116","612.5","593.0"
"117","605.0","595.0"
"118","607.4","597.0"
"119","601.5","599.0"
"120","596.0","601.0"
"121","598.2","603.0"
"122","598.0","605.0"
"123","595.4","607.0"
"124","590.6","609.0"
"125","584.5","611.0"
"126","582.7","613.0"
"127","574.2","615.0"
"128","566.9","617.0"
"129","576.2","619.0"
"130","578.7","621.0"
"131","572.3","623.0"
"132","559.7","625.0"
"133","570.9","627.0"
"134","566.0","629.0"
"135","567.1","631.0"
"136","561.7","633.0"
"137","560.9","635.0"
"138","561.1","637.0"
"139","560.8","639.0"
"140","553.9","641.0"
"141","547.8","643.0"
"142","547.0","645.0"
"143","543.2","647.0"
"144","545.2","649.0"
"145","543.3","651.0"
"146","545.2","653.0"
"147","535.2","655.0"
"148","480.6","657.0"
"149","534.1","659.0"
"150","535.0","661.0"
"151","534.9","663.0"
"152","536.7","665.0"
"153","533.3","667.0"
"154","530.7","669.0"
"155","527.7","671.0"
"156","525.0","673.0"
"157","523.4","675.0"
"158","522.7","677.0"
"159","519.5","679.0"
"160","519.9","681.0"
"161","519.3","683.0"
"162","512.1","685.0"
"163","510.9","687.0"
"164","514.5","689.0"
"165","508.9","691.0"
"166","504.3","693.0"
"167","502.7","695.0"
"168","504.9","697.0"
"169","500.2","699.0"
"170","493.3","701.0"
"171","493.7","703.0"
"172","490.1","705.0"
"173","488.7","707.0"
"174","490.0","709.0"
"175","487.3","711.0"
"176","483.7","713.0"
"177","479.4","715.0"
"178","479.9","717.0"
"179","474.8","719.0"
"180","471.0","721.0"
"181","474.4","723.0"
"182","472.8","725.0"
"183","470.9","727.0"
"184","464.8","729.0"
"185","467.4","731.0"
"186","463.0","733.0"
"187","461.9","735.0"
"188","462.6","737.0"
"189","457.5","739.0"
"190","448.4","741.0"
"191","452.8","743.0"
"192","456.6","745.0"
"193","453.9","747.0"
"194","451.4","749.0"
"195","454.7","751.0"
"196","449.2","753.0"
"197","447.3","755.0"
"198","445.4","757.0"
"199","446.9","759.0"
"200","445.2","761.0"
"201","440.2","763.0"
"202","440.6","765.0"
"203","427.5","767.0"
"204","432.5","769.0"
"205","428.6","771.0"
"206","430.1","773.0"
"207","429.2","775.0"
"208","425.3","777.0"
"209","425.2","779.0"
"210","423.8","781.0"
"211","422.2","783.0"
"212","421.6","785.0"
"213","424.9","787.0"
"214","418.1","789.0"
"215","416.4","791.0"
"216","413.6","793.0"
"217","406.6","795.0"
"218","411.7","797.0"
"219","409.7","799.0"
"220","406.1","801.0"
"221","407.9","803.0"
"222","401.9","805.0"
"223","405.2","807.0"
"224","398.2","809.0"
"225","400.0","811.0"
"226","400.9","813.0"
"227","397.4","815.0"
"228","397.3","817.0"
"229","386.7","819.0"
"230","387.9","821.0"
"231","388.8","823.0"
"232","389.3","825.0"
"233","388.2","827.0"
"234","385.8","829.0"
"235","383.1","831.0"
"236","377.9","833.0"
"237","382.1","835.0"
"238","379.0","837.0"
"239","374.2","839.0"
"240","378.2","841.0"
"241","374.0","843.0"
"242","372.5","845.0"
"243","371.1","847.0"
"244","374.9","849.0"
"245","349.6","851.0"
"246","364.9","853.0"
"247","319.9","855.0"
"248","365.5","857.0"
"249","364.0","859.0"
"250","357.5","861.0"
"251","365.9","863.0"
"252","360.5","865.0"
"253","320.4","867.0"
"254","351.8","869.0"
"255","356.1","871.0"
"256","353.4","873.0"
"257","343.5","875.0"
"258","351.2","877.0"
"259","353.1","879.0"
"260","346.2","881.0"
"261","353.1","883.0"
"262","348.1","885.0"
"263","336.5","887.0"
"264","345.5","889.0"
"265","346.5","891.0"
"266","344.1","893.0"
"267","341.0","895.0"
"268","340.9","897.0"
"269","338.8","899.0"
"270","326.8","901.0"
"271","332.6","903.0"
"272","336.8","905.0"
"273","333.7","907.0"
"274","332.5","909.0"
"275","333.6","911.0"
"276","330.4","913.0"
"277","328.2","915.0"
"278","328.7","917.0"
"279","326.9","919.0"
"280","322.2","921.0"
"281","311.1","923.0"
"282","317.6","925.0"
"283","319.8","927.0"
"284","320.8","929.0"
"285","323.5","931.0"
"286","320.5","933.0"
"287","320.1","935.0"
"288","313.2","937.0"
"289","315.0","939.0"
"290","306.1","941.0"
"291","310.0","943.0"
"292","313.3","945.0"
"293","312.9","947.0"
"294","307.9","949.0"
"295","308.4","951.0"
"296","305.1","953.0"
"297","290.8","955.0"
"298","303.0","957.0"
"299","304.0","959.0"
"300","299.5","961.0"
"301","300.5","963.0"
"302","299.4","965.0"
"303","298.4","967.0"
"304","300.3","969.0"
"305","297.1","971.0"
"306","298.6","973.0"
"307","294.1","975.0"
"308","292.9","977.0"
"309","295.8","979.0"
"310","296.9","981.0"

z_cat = 0.00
